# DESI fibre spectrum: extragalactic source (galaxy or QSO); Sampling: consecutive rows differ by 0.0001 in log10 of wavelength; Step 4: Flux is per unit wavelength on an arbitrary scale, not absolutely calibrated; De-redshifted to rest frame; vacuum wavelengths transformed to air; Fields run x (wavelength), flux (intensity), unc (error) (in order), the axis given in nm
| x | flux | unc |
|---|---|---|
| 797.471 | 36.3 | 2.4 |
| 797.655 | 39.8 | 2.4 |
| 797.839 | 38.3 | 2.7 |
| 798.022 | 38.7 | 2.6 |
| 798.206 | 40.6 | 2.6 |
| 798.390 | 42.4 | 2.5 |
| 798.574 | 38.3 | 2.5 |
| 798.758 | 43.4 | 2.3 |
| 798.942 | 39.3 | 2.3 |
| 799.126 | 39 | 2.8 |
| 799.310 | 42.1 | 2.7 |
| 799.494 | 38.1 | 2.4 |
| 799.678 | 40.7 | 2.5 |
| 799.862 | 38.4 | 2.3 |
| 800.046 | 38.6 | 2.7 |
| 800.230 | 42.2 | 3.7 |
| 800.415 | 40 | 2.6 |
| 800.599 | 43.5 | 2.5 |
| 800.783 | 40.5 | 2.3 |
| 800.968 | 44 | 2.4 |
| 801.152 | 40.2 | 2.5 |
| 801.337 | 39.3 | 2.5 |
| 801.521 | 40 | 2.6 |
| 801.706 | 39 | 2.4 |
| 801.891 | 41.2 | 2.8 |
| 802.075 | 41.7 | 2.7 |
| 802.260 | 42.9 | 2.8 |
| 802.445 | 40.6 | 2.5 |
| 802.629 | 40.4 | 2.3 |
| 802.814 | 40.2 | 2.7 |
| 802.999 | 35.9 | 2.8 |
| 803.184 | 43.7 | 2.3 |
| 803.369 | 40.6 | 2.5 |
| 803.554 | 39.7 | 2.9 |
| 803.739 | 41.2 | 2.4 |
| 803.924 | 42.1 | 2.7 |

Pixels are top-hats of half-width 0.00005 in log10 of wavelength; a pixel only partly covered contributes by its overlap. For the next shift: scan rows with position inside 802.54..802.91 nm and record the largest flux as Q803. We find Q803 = 40.4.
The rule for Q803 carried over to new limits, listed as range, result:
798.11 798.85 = 43.4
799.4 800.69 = 43.5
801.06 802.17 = 41.7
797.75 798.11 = 38.7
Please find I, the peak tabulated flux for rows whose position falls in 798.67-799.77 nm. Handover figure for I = 43.4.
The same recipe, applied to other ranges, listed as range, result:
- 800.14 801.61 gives 44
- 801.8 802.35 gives 42.9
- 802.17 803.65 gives 43.7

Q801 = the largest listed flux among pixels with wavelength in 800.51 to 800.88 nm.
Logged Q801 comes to 43.5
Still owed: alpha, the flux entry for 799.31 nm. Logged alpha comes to 42.1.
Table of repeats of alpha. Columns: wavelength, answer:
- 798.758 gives 43.4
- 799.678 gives 40.7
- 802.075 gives 41.7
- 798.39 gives 42.4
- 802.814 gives 40.2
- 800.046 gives 38.6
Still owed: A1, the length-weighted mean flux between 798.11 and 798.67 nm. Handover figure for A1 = 40.4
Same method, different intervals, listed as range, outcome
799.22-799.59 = 40.1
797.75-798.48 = 40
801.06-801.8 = 39.6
